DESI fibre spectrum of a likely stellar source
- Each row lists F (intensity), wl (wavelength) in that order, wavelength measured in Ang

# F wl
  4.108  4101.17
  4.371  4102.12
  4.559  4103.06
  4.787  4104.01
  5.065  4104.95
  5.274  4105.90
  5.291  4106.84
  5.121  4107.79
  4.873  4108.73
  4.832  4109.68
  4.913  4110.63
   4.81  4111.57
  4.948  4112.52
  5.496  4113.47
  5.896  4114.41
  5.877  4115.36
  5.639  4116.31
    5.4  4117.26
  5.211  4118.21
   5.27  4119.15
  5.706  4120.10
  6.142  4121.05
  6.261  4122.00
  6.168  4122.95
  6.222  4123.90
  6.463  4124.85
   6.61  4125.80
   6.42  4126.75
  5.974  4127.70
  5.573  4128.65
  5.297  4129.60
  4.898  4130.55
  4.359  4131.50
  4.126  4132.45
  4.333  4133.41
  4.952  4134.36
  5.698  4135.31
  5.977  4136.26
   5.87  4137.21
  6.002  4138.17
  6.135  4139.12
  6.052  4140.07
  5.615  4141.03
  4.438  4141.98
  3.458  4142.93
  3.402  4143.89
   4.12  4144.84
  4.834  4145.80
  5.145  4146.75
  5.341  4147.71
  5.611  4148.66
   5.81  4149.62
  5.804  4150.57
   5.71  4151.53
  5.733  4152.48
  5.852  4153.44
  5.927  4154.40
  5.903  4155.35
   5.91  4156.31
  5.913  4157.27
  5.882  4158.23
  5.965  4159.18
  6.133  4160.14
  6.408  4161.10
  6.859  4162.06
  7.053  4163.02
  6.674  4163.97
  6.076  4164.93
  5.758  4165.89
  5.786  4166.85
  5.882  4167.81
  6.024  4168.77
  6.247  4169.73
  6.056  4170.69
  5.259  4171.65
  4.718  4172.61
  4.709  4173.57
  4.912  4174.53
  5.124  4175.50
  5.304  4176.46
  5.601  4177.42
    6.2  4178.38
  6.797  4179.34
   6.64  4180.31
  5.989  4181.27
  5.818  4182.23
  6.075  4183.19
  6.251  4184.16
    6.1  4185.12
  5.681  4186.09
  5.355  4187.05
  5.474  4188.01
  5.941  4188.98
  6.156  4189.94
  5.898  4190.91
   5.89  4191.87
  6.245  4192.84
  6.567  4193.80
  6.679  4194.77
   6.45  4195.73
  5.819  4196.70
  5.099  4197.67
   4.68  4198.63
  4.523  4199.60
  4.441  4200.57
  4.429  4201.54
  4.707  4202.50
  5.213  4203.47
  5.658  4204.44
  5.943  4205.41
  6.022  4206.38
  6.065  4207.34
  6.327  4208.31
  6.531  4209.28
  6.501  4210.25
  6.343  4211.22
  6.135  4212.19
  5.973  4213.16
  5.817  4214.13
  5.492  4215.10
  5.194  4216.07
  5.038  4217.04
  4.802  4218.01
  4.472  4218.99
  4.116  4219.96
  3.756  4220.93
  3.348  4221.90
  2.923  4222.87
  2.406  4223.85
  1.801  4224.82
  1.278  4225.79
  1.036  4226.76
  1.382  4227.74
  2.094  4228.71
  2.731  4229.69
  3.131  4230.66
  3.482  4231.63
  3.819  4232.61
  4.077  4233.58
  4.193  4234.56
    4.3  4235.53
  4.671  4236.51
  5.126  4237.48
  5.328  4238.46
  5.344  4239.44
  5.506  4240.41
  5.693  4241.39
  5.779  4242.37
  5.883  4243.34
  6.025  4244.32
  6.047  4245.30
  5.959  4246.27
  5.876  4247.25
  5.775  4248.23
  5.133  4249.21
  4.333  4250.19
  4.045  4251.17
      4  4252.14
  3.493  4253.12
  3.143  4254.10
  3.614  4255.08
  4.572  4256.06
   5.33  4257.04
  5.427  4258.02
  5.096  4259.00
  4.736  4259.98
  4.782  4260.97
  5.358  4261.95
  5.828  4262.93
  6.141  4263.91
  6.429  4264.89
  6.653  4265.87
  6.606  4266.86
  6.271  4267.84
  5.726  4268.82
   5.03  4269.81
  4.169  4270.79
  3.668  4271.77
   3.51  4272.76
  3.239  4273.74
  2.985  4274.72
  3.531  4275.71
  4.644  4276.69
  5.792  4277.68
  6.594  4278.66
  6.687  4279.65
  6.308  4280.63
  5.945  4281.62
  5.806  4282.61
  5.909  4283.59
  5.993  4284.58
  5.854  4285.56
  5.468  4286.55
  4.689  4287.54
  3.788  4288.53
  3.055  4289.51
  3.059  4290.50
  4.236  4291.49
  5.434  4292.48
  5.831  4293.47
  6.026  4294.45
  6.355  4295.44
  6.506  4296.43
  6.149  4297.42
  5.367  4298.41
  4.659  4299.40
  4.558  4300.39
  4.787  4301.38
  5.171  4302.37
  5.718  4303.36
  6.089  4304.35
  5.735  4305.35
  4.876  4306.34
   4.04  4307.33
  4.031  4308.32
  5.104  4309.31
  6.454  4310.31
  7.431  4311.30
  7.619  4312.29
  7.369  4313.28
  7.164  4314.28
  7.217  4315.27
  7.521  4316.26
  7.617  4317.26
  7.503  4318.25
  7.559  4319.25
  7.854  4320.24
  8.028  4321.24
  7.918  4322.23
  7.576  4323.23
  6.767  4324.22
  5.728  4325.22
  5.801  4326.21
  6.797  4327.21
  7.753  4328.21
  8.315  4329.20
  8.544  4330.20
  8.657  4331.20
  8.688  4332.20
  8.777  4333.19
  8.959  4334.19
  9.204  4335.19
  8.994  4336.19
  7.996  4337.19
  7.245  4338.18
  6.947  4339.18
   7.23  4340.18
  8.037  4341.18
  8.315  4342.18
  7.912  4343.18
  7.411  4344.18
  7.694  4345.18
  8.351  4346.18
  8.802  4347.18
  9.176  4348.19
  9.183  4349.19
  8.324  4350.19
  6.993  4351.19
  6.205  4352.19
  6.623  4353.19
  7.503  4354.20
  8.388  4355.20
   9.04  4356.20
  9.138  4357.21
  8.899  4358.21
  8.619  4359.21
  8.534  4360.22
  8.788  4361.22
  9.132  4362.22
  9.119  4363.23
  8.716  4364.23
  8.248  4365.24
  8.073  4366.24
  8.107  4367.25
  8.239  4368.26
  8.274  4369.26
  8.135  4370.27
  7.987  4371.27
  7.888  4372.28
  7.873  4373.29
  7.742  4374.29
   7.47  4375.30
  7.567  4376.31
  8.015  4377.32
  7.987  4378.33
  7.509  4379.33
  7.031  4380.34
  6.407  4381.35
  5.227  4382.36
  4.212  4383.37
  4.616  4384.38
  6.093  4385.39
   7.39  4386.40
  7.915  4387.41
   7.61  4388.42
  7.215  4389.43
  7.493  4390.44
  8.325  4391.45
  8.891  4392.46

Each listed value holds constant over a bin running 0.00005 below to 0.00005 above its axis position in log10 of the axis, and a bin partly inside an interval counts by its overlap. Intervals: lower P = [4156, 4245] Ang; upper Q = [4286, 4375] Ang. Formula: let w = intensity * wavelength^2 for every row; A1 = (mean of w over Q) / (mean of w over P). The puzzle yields 1.5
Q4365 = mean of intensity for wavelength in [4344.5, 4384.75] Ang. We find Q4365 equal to 7.85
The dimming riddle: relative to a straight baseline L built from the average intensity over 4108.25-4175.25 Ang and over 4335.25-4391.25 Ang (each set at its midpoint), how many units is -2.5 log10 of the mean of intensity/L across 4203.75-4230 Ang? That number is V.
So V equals 0.38 mag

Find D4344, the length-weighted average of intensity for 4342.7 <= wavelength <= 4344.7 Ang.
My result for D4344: 7.66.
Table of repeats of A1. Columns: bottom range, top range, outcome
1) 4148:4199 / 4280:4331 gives 1.11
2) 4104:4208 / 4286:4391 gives 1.39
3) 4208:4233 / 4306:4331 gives 1.79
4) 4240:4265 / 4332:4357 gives 1.64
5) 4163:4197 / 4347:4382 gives 1.49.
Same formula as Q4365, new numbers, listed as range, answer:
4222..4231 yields 2.12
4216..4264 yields 4.33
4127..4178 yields 5.52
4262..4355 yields 6.44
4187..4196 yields 6.09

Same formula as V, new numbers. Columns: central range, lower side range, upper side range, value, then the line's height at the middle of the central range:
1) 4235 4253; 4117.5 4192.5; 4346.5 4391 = 0.24 mag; 6.55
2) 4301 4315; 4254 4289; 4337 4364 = 0.12 mag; 6.54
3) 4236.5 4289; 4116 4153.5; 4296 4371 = 0.28 mag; 6.73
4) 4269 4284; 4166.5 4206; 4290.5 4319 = 0.19 mag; 5.85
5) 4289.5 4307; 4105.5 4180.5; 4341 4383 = 0.36 mag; 7.3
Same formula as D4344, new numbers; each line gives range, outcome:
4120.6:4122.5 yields 6.2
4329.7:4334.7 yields 8.72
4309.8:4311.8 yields 6.93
